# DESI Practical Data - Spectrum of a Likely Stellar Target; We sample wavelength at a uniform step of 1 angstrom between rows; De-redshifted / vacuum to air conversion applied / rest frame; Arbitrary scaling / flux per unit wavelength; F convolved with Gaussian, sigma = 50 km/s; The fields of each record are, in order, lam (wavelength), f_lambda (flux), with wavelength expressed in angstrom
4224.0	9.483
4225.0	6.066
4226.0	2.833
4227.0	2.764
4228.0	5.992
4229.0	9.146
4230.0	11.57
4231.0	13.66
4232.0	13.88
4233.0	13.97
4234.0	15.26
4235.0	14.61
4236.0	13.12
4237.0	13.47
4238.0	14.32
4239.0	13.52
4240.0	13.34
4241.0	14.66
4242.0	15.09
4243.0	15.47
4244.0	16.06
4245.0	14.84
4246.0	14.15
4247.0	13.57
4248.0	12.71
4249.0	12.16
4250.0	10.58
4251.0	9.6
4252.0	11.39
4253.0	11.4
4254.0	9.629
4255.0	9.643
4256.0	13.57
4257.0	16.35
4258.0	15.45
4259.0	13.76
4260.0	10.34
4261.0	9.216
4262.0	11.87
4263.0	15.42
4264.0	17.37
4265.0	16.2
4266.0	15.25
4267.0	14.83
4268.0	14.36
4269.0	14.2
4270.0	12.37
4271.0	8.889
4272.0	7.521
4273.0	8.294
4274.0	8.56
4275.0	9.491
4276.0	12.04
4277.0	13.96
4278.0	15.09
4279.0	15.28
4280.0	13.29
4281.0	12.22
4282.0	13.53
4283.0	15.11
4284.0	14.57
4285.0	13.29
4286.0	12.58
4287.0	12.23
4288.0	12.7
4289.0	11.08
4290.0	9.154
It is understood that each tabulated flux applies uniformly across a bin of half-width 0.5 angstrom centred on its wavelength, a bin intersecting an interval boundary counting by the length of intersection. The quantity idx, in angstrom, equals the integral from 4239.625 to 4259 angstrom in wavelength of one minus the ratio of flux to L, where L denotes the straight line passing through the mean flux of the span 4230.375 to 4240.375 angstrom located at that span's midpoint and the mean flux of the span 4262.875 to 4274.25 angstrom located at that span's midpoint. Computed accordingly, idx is 0.4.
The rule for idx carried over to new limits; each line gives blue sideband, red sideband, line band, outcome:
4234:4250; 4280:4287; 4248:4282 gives 3.1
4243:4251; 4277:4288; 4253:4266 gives 0.2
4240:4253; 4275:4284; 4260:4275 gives 1.3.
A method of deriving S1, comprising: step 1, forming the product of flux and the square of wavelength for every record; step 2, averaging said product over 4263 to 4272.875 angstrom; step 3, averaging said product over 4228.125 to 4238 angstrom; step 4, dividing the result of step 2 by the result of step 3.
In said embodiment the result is 1.0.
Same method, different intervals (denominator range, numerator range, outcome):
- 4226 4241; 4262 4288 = 1.12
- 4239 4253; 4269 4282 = 0.89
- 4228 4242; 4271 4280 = 0.87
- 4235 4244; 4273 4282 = 0.88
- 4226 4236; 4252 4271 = 1.23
